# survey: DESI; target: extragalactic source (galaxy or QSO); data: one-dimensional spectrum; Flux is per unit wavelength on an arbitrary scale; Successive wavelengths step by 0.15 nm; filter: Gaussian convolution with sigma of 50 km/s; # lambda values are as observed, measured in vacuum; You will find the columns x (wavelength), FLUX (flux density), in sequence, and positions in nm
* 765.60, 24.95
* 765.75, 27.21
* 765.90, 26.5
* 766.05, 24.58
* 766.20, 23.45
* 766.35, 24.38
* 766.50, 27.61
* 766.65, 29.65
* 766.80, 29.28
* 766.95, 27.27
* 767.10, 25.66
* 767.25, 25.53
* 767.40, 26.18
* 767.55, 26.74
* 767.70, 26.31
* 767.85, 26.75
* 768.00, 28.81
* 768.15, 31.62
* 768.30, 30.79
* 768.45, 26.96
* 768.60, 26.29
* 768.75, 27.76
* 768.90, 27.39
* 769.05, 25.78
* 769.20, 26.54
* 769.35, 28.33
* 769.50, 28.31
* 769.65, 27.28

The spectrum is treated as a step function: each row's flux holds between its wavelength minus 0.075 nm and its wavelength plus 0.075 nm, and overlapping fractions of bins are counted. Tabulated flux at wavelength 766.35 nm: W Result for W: 24.38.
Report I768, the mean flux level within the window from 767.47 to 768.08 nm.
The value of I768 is 27.2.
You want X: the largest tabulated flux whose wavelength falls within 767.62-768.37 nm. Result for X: 31.62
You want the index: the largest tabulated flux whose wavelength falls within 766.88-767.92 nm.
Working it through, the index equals 27.27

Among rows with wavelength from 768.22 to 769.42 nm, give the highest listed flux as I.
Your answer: 30.79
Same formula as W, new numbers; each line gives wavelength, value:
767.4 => 26.18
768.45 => 26.96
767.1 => 25.66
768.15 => 31.62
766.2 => 23.45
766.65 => 29.65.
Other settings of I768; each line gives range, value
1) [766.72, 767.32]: 27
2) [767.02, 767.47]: 25.8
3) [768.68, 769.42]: 27.1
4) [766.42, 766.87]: 28.8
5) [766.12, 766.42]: 23.9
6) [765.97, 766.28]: 24.1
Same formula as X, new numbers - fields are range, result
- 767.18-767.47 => 26.18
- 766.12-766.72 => 29.65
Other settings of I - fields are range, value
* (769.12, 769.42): 28.33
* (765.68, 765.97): 27.21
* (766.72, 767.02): 29.28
